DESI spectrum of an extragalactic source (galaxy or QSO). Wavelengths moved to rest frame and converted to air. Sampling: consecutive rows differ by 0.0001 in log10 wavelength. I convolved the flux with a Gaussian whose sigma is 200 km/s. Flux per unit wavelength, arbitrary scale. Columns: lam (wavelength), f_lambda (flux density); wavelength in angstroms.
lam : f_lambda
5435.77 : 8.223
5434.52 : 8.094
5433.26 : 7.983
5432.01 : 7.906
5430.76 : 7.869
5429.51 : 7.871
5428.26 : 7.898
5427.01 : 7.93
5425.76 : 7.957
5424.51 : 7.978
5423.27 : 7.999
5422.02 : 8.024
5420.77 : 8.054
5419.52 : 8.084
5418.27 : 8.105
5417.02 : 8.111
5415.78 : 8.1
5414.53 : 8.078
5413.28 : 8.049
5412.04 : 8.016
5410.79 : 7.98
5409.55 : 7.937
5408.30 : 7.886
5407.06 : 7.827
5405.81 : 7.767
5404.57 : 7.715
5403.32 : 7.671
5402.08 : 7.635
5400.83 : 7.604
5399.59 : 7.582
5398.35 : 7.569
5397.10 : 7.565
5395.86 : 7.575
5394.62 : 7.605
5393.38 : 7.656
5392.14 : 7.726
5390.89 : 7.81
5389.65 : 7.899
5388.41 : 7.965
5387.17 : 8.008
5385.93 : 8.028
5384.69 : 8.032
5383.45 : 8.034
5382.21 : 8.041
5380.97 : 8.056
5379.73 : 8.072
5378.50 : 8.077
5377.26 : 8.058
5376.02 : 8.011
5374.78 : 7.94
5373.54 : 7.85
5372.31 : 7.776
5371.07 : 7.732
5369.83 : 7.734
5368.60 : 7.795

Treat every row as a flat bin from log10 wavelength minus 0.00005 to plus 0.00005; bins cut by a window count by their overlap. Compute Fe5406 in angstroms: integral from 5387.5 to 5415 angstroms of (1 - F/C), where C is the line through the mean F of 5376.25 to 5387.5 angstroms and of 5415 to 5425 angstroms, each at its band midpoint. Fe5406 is 0.9 angstroms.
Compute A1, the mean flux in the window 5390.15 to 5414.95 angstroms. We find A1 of 7.76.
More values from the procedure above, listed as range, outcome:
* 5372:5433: 7.9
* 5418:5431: 7.98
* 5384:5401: 7.76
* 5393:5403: 7.6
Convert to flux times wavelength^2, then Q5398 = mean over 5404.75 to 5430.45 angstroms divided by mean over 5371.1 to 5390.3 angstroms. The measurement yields 1.01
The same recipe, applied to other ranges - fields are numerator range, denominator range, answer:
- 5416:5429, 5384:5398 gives 1.04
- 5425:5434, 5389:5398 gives 1.04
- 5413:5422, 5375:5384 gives 1.02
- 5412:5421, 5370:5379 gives 1.04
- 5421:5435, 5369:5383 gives 1.02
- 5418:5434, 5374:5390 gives 1.01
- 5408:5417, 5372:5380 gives 1.02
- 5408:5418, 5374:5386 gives 1.01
